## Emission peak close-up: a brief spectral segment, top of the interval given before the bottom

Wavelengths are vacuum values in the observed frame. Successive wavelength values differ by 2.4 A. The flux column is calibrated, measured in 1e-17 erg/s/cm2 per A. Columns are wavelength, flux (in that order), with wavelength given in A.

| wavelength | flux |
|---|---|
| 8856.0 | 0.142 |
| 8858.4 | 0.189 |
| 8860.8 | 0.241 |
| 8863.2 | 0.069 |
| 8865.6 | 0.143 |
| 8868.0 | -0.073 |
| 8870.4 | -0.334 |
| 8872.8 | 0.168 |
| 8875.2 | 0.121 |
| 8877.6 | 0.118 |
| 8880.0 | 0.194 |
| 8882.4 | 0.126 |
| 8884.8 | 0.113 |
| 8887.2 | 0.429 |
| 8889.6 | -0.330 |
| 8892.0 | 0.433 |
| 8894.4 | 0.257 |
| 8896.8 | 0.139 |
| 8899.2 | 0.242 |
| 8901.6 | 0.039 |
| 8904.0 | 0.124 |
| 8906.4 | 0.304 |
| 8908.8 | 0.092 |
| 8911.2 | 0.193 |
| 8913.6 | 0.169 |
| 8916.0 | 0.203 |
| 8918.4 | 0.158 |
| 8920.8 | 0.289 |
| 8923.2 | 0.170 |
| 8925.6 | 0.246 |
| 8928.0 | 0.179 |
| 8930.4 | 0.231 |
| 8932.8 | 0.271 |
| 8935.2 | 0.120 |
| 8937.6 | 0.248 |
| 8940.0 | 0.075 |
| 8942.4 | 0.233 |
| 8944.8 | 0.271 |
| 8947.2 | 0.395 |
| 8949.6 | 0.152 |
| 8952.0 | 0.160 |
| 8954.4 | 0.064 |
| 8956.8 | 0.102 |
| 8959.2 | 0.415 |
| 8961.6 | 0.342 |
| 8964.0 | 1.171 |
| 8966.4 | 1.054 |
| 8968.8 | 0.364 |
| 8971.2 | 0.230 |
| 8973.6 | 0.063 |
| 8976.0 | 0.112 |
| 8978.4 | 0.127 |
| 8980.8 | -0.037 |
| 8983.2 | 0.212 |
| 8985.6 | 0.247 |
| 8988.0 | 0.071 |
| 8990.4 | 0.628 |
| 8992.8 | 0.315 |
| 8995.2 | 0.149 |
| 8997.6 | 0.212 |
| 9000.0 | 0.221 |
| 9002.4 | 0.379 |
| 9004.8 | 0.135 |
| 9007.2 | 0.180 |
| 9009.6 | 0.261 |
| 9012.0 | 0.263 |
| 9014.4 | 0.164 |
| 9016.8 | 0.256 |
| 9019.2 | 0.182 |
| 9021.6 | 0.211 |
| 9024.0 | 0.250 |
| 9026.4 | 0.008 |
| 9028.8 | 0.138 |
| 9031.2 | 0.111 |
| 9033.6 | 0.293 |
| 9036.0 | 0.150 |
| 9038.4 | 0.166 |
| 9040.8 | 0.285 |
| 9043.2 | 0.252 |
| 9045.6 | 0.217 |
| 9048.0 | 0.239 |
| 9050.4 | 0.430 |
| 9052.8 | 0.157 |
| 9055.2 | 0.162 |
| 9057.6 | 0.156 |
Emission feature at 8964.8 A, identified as H-beta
